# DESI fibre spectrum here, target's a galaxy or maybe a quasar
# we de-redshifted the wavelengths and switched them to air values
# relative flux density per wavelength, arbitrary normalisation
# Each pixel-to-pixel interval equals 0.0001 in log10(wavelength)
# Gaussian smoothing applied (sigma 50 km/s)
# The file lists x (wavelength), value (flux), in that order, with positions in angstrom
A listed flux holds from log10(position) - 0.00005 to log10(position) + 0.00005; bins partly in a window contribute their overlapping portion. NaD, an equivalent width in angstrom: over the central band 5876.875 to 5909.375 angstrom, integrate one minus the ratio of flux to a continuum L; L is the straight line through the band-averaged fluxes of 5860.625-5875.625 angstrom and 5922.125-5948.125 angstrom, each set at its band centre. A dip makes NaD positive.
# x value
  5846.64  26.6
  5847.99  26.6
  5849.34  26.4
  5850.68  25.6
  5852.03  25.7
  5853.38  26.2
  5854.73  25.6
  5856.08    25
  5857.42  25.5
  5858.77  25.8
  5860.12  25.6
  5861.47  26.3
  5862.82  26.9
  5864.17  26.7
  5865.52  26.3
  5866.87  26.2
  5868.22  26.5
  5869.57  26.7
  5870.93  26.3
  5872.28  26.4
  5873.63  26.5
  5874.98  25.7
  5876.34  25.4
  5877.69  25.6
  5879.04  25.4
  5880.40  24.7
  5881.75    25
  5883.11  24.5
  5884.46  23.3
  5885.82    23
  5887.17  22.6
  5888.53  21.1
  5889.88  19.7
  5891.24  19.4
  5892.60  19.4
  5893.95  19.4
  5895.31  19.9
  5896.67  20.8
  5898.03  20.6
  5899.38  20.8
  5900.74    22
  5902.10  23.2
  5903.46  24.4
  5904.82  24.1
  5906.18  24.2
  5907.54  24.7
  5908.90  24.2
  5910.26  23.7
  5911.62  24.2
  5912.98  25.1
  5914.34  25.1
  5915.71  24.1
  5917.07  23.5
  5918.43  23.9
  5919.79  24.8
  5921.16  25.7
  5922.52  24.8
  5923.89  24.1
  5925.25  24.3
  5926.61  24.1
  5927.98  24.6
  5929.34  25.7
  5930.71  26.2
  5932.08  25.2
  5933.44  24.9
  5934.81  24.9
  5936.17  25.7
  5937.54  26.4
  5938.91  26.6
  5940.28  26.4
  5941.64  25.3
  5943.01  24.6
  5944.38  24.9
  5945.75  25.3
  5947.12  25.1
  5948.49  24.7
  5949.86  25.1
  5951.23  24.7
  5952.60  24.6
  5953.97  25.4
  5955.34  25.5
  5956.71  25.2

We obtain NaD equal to 4.23 angstrom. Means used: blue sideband 26.4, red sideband 25.2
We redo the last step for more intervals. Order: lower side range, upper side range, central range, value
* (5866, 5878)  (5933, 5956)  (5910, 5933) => 0.8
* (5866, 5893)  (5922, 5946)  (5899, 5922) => 0.7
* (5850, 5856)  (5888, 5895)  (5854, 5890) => -3.9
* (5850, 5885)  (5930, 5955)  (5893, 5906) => 2.0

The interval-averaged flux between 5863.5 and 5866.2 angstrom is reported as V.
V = 26.5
